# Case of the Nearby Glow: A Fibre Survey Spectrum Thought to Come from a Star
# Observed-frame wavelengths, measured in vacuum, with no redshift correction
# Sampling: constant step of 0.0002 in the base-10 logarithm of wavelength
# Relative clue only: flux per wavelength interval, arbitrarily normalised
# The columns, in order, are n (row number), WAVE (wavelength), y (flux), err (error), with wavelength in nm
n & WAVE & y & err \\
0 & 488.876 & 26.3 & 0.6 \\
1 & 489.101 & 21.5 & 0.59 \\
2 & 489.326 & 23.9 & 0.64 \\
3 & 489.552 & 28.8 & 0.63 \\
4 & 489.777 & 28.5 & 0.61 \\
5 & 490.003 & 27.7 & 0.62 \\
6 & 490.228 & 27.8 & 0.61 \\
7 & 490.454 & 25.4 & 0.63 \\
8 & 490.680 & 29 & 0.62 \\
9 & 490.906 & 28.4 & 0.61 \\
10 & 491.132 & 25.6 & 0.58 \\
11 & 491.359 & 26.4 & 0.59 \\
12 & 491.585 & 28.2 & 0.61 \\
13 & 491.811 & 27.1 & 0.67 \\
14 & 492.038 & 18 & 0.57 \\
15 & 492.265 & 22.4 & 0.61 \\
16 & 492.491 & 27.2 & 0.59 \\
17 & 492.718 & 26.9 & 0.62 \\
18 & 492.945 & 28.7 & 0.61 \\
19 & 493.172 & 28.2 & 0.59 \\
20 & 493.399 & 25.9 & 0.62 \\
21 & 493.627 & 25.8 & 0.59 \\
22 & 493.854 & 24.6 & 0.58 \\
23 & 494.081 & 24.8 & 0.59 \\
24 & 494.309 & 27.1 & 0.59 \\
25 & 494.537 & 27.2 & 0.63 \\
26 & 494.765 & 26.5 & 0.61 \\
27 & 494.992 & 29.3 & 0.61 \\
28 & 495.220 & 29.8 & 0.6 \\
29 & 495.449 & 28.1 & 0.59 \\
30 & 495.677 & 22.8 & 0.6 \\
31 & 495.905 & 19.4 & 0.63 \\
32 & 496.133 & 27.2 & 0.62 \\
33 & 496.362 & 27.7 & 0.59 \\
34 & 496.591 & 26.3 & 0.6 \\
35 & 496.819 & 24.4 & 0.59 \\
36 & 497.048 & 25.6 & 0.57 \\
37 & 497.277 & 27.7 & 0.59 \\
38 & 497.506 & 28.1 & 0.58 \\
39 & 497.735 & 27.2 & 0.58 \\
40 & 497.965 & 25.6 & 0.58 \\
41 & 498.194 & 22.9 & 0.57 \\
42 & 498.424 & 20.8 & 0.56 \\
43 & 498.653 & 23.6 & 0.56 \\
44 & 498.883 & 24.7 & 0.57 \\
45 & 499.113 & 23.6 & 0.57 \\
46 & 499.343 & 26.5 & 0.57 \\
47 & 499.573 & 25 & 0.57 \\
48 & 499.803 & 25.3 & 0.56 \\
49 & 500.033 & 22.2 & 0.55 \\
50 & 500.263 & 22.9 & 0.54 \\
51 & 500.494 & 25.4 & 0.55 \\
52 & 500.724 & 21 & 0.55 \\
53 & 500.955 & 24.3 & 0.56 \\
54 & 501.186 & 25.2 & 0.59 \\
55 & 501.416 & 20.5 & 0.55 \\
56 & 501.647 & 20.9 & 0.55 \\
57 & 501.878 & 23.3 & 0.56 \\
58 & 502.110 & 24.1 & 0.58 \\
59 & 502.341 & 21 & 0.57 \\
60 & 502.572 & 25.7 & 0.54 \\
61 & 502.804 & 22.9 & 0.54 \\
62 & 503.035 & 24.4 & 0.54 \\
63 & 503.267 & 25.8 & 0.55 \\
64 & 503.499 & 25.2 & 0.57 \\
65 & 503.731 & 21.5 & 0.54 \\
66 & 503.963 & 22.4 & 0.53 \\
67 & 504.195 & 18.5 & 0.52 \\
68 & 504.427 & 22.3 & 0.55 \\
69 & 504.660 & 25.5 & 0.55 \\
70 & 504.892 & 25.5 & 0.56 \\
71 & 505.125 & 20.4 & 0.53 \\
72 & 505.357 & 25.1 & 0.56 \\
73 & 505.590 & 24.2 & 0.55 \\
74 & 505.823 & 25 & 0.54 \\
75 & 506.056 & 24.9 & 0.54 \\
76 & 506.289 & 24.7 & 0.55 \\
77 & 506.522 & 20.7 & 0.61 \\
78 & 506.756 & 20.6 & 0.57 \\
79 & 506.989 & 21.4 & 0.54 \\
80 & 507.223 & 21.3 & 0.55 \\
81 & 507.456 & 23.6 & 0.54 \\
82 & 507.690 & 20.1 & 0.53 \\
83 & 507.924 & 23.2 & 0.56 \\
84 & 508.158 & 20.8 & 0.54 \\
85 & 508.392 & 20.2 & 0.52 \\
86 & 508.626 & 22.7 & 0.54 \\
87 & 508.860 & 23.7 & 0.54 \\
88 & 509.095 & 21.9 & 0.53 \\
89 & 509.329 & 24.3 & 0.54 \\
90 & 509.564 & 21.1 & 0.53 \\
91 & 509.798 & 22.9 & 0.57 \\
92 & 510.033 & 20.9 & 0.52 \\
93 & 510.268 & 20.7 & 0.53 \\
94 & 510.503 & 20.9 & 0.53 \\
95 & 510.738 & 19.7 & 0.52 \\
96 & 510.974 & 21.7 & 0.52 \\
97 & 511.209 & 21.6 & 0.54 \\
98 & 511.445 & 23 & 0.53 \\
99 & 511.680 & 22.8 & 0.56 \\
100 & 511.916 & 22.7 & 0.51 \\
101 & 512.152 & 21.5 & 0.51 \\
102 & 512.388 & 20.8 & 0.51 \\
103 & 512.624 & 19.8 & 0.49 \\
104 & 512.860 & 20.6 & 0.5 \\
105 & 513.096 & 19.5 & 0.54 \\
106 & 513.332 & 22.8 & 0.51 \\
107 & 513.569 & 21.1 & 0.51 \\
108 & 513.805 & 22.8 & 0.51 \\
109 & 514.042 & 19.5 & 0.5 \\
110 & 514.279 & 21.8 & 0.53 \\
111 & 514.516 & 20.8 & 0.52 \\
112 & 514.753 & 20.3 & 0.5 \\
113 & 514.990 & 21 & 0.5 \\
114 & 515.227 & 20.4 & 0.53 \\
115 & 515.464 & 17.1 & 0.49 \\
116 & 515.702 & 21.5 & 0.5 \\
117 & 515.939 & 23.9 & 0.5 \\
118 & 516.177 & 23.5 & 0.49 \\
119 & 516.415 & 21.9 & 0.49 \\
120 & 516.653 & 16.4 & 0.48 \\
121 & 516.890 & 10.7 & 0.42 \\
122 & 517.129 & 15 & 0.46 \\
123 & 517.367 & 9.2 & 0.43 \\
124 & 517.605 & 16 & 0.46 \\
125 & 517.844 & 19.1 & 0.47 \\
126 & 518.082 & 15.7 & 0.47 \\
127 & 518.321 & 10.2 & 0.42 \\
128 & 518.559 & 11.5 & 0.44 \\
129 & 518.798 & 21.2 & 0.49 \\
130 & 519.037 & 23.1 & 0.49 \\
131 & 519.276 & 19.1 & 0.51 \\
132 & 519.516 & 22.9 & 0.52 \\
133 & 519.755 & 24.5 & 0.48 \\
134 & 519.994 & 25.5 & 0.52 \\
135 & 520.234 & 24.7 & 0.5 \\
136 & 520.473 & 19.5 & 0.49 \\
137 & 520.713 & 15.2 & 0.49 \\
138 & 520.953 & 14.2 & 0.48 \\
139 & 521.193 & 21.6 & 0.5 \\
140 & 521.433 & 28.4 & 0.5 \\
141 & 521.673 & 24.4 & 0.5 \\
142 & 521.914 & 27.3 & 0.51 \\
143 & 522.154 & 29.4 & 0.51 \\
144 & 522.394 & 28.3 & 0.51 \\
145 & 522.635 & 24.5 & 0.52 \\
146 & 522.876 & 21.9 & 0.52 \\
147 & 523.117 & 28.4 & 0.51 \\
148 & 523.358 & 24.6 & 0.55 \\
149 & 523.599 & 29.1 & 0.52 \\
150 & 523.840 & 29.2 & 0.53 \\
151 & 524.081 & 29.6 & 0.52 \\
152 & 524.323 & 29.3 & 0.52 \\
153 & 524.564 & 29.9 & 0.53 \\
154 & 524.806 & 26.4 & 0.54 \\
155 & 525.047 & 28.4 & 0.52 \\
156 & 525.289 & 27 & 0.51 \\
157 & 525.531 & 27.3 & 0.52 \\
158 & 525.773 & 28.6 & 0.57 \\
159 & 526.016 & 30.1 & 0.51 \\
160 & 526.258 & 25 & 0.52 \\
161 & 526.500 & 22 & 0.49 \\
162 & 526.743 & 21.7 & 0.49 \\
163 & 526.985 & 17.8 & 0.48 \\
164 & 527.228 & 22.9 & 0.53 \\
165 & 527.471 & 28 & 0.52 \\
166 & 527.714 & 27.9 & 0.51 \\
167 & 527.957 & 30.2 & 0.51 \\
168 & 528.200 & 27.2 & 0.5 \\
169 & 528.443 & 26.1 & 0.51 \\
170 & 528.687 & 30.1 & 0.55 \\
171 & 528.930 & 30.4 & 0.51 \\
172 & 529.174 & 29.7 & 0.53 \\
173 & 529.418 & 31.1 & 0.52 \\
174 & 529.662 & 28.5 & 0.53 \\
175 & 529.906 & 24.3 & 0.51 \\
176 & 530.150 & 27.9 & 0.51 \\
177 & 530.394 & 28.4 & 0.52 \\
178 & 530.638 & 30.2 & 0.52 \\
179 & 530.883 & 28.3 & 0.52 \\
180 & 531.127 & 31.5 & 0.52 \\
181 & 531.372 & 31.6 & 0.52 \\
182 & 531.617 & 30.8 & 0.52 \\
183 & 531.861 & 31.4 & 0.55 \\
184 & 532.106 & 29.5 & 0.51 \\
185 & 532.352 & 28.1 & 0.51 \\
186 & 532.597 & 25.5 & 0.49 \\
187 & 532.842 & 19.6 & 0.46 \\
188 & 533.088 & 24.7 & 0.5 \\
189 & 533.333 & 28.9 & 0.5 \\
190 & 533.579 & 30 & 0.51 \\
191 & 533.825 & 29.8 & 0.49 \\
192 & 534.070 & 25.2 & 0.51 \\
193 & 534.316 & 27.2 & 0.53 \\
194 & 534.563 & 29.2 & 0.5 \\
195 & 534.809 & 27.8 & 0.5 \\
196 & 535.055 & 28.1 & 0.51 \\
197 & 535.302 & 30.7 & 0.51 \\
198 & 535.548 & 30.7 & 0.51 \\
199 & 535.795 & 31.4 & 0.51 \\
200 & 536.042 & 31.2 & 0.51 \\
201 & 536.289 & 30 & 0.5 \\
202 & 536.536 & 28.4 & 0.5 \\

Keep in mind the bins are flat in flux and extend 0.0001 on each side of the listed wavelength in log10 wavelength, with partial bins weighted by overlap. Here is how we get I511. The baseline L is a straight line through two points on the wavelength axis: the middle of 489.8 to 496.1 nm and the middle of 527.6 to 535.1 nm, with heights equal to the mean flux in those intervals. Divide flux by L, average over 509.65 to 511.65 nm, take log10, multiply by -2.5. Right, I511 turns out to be 0.26 mag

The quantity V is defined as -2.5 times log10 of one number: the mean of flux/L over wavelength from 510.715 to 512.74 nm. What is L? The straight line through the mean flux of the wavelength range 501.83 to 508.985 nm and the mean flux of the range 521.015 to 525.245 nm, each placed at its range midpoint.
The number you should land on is 0.13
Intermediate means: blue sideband 22.9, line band 21.6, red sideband 26.9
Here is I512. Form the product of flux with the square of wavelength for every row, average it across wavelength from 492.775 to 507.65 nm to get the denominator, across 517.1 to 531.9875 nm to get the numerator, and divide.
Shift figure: 1.13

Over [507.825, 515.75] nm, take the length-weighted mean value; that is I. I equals 21.3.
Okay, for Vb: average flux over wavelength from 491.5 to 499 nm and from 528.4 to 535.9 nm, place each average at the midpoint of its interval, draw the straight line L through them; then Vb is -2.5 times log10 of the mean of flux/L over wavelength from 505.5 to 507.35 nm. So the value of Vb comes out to 0.17 mag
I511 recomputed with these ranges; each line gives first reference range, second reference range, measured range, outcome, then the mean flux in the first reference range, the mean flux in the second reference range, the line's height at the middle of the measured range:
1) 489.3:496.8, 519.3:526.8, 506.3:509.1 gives 0.19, 26.4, 25.4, 25.9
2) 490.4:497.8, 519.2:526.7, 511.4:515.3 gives 0.21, 26.3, 25.4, 25.7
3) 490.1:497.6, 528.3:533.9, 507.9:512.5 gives 0.24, 26.3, 28.5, 27.3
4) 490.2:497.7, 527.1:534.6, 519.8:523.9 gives 0.14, 26.3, 28.2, 27.7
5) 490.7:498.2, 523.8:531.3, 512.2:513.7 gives 0.28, 26.2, 27.6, 27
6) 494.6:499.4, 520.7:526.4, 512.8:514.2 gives 0.23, 25.6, 26.4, 26.1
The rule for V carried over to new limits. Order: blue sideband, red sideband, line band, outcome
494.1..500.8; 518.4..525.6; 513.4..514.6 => 0.16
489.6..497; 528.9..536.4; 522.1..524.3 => 0.04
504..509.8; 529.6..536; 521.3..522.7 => -0.04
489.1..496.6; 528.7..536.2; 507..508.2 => 0.24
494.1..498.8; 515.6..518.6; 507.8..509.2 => -0.08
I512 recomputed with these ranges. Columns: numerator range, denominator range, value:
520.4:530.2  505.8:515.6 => 1.29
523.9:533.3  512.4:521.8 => 1.47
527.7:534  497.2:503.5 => 1.33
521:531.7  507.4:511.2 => 1.34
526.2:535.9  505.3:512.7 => 1.37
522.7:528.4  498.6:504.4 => 1.25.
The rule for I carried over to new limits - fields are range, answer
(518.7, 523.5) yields 23.5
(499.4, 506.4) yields 23.5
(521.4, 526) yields 27.5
